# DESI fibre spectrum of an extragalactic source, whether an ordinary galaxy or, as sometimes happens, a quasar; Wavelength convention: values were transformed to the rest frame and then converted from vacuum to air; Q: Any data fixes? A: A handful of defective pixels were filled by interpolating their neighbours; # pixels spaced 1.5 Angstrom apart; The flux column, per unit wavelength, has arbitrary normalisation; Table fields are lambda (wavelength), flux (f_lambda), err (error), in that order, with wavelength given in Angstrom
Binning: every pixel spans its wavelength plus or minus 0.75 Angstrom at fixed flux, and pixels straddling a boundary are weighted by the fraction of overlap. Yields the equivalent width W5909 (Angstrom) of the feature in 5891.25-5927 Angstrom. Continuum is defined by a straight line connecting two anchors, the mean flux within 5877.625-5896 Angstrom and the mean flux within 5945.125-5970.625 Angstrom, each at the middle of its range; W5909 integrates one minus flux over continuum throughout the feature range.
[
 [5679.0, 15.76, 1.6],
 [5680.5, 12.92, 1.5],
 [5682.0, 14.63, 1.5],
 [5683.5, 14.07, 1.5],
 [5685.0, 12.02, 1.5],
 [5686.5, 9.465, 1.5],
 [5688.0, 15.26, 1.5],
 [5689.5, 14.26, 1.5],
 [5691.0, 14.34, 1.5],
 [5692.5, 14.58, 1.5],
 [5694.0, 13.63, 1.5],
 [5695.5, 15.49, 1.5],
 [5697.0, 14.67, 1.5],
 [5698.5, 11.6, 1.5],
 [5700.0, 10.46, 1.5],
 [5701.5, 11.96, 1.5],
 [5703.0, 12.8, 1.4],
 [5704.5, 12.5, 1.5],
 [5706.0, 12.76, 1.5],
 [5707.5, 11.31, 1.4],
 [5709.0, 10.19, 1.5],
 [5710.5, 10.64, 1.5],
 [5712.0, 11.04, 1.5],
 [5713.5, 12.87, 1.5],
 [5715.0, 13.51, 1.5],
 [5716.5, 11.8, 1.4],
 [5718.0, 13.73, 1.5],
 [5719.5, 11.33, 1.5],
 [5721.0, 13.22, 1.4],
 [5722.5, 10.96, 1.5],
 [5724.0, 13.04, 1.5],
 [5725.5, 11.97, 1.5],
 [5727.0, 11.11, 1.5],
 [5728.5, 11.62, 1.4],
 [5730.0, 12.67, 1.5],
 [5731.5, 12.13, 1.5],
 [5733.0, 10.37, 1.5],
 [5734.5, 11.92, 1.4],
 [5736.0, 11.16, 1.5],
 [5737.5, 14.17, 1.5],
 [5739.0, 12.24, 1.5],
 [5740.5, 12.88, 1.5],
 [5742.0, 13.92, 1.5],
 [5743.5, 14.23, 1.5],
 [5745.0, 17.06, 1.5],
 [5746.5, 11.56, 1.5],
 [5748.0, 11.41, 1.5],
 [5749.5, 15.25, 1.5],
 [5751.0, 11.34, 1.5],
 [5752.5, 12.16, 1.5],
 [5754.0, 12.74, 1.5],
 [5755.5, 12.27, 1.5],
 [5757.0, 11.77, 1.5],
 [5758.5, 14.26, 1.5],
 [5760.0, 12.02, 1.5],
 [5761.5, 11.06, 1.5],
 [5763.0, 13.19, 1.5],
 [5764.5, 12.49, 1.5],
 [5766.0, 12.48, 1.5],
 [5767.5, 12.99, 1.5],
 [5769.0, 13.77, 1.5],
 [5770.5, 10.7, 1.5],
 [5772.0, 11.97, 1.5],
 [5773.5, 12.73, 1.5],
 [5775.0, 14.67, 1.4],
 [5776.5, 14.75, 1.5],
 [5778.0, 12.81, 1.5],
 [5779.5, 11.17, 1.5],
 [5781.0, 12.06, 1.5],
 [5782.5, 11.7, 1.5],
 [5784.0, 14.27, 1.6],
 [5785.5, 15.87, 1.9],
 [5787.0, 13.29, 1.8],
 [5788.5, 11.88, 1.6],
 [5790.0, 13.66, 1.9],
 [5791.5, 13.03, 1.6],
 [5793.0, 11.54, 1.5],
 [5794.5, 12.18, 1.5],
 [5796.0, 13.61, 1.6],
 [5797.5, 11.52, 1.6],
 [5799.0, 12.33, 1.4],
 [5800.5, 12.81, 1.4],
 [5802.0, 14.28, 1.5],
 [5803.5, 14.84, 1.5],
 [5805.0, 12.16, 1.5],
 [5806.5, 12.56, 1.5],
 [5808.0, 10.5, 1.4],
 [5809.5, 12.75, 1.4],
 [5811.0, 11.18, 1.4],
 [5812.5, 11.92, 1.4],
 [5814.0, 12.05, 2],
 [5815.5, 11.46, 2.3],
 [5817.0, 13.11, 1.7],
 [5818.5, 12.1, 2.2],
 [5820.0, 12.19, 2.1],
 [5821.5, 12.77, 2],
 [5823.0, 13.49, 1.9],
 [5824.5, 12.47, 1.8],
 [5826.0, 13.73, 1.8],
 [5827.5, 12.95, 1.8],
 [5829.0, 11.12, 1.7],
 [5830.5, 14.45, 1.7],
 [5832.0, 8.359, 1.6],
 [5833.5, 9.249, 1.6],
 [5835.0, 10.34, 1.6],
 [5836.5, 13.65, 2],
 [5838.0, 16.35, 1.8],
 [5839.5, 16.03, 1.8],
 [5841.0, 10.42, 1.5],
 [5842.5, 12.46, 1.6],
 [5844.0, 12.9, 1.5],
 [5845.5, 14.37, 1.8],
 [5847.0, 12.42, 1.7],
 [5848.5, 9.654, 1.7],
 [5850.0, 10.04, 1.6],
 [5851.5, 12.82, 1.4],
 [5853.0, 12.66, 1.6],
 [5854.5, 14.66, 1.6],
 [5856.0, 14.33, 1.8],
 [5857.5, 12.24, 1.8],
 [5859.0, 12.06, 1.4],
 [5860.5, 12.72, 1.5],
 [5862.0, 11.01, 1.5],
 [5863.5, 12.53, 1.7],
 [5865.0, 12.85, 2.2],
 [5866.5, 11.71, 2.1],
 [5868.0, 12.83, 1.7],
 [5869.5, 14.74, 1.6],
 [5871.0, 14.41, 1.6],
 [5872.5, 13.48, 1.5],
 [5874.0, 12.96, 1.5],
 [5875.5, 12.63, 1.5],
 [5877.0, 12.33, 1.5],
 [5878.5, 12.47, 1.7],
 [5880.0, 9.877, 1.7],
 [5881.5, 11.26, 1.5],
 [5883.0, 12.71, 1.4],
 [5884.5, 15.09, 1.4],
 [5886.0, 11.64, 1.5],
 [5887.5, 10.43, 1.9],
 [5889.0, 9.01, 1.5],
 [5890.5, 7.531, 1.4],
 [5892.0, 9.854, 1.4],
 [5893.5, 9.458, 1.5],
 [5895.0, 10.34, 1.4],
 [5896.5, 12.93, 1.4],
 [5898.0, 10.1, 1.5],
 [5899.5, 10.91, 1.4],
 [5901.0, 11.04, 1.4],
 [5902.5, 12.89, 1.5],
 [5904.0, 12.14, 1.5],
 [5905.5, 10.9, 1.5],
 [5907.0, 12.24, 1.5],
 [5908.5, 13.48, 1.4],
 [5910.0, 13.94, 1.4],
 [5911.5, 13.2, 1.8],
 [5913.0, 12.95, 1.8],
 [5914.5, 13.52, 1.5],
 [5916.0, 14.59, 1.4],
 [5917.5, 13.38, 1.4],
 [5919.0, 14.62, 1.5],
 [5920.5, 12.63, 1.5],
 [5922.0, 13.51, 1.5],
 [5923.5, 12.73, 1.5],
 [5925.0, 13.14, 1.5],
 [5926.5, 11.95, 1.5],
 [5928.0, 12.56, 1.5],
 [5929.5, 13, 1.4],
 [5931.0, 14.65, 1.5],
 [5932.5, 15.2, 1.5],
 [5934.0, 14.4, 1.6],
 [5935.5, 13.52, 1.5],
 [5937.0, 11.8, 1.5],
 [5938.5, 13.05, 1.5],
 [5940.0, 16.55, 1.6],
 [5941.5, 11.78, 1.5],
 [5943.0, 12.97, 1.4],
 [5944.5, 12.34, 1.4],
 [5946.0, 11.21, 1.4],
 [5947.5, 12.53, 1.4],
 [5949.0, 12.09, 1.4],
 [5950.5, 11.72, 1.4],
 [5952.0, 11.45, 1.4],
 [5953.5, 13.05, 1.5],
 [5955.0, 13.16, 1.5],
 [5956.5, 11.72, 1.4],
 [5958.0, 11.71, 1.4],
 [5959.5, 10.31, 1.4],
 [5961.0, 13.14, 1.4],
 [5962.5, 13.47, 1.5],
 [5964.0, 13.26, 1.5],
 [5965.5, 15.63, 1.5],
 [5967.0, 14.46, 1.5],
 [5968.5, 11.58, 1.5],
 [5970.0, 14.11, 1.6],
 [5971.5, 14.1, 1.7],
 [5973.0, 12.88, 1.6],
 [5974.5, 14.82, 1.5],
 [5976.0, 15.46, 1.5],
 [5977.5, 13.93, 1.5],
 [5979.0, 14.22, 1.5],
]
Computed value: -2.94 Angstrom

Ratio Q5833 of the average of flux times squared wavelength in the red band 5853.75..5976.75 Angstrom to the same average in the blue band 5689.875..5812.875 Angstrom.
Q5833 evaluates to 1.1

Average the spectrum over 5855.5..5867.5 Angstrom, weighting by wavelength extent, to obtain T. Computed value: 12.4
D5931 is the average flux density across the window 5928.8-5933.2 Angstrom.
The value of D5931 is 14.3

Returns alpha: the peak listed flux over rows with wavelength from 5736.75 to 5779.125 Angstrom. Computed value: 17.06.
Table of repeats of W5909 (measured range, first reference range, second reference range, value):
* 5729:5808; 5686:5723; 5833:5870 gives -1.1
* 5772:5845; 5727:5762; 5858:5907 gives -2.6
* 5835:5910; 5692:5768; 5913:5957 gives 4.1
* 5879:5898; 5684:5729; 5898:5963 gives 2.8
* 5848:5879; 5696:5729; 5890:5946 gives -0.5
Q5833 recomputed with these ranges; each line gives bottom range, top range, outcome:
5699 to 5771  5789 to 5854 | 1.04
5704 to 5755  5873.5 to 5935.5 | 1.06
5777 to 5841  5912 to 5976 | 1.09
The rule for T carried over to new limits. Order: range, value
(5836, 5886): 12.8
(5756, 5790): 12.8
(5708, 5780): 12.5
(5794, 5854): 12.4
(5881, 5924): 12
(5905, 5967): 13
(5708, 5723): 11.9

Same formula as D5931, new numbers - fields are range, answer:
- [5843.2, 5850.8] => 11.9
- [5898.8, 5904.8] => 11.7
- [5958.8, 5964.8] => 12.6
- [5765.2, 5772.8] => 12.4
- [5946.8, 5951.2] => 12.1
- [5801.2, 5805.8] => 13.7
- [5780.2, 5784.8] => 12.7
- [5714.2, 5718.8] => 13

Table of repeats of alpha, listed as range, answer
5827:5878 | 16.35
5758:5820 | 15.87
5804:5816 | 12.75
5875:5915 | 15.09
